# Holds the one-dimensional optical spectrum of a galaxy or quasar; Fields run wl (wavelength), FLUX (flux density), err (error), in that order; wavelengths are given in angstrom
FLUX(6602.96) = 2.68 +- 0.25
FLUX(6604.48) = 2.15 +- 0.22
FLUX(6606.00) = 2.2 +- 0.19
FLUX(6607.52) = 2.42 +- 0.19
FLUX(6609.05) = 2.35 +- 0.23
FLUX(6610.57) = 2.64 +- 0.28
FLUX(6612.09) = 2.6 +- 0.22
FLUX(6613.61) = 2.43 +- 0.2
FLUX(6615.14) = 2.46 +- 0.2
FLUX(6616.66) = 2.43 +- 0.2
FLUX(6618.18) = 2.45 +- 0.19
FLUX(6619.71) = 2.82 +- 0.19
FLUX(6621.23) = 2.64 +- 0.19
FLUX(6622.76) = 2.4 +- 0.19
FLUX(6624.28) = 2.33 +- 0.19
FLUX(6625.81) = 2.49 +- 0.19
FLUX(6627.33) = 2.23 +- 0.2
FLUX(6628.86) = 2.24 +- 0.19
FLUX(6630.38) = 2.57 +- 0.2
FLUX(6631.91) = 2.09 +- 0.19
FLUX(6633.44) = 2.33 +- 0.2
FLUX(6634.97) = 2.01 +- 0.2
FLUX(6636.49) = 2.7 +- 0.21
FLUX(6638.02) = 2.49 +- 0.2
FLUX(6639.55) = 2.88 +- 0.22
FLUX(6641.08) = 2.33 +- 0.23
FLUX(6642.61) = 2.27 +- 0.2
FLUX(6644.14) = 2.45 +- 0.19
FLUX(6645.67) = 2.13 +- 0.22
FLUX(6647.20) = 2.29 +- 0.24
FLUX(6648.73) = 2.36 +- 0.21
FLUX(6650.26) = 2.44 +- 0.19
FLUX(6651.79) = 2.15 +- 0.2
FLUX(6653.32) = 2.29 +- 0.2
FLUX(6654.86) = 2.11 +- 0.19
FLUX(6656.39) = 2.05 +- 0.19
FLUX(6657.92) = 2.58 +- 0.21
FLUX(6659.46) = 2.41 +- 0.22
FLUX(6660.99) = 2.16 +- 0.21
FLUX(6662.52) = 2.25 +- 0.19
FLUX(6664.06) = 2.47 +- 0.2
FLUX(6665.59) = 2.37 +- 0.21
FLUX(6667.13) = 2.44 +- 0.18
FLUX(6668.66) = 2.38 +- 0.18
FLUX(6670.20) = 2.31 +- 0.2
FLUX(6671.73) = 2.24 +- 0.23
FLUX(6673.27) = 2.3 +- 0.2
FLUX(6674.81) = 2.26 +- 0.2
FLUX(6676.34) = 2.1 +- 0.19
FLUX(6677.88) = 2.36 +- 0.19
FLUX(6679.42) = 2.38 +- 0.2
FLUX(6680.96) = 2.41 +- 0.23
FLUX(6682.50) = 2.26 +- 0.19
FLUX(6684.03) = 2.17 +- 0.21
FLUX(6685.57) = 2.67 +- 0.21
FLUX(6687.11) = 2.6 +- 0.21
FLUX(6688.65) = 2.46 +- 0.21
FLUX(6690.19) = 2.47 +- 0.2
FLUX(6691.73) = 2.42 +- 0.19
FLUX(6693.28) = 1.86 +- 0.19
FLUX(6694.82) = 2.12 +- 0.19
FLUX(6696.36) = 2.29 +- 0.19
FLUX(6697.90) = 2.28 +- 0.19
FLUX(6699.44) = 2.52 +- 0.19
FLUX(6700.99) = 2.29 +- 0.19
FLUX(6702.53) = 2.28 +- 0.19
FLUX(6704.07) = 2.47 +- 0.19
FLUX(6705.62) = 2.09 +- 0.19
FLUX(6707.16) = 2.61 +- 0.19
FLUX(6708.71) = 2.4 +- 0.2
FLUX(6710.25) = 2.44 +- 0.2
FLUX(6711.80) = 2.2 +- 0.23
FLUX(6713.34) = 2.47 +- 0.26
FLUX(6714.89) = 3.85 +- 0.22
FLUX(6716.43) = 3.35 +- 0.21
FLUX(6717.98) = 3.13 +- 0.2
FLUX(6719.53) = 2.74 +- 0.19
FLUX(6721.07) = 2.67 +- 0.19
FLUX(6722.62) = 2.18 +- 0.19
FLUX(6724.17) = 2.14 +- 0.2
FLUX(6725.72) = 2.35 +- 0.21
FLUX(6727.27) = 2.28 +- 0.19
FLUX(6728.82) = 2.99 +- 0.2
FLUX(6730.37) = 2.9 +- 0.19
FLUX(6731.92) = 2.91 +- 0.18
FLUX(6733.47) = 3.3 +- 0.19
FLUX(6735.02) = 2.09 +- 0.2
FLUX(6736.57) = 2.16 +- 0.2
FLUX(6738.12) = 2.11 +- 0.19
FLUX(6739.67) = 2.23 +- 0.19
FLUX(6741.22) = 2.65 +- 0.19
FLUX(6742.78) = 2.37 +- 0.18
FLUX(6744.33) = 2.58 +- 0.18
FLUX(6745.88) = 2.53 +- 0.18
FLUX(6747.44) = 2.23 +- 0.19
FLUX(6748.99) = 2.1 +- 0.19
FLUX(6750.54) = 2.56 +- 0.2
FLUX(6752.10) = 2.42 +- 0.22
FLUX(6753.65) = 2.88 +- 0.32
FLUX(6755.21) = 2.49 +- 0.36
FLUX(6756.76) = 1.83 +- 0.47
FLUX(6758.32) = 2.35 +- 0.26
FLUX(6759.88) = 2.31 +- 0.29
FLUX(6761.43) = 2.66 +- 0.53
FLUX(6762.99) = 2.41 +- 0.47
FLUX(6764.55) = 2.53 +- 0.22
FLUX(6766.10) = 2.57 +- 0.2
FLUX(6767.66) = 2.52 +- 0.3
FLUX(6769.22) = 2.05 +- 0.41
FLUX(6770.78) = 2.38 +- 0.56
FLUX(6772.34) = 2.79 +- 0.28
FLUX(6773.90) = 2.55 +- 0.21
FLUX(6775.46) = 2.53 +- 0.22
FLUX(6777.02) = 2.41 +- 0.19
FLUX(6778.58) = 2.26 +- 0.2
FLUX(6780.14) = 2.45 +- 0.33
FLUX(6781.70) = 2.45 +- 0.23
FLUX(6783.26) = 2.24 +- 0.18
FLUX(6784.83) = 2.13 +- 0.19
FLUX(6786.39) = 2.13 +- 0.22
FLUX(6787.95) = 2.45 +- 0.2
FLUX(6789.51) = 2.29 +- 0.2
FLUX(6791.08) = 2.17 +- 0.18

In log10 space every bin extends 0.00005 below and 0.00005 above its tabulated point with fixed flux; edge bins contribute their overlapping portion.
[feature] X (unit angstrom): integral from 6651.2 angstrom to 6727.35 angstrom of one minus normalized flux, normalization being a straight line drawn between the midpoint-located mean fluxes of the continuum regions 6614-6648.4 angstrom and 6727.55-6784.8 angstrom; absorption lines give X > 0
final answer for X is 0.9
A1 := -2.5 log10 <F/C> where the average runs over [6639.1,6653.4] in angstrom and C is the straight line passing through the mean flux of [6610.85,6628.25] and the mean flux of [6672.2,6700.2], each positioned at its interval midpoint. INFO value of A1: 0.03 mag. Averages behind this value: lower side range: 2.48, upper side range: 2.33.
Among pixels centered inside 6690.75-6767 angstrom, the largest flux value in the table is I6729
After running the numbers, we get 3.85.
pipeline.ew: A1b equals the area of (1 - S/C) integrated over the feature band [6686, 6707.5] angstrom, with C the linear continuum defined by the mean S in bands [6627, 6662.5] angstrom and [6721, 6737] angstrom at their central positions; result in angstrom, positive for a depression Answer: 1.1 angstrom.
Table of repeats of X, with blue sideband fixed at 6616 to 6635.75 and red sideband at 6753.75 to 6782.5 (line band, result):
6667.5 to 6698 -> 1.1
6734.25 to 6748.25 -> 0.5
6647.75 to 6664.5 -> 0.7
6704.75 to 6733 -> -2.8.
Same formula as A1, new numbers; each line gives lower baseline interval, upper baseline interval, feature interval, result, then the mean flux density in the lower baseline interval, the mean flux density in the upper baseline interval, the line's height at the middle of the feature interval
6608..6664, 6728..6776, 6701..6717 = -0.06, 2.39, 2.48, 2.45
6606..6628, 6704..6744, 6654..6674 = 0.09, 2.47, 2.58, 2.52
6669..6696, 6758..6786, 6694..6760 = -0.06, 2.32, 2.42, 2.37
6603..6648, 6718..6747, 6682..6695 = 0.06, 2.41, 2.52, 2.48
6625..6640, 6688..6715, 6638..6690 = 0.02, 2.39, 2.38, 2.39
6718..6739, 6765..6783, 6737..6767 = 0.04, 2.54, 2.45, 2.49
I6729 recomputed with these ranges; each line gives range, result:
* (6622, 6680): 2.88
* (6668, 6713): 2.67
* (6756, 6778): 2.79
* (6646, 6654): 2.44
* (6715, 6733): 3.35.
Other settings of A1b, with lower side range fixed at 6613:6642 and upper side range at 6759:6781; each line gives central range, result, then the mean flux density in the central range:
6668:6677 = 0.7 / 2.27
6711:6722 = -2.0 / 2.91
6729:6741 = -0.5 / 2.56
